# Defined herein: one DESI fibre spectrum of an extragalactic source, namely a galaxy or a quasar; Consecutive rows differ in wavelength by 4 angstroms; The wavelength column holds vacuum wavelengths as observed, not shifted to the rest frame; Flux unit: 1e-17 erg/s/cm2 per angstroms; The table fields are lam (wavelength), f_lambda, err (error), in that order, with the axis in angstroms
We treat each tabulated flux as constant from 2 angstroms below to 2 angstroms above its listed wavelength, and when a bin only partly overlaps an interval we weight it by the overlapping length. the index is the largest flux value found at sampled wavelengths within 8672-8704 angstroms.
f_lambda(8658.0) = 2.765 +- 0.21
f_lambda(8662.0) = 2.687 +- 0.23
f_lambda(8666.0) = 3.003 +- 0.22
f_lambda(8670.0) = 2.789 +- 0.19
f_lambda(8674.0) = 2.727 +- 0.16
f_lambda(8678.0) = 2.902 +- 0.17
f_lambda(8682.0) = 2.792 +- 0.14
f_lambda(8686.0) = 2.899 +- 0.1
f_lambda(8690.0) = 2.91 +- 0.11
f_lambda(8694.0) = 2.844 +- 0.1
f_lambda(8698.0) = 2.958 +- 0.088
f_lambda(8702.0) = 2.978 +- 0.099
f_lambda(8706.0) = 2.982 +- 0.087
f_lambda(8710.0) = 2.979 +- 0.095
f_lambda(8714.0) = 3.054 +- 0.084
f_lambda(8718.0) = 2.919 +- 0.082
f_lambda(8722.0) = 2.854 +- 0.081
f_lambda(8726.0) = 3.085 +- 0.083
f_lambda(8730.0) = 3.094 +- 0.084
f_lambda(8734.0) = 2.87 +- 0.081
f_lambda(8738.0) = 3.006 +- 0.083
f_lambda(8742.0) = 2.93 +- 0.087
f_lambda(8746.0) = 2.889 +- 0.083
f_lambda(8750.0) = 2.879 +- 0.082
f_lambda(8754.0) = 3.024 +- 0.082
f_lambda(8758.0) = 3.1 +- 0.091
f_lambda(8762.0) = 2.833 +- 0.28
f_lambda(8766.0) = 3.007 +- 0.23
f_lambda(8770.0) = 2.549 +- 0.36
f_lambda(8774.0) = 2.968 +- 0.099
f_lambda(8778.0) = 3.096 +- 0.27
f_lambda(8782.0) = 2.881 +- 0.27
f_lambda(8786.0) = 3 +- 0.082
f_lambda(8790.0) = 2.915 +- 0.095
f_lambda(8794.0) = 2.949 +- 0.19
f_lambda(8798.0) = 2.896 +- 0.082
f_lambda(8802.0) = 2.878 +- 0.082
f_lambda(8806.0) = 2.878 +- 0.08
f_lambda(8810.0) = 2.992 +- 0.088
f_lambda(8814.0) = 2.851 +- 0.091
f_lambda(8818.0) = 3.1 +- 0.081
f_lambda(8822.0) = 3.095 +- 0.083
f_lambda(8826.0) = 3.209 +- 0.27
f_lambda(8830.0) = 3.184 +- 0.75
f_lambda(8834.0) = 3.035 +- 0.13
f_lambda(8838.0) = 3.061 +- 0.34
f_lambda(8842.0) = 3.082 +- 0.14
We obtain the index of 2.978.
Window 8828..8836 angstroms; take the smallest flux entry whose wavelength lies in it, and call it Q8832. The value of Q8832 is 3.035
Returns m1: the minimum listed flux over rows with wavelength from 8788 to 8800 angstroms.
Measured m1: 2.896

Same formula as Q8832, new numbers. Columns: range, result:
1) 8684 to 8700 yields 2.844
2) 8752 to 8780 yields 2.549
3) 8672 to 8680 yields 2.727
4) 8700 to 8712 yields 2.978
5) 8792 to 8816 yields 2.851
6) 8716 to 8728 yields 2.854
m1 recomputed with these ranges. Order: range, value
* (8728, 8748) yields 2.87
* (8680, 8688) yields 2.792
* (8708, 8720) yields 2.919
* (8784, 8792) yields 2.915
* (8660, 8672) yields 2.687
